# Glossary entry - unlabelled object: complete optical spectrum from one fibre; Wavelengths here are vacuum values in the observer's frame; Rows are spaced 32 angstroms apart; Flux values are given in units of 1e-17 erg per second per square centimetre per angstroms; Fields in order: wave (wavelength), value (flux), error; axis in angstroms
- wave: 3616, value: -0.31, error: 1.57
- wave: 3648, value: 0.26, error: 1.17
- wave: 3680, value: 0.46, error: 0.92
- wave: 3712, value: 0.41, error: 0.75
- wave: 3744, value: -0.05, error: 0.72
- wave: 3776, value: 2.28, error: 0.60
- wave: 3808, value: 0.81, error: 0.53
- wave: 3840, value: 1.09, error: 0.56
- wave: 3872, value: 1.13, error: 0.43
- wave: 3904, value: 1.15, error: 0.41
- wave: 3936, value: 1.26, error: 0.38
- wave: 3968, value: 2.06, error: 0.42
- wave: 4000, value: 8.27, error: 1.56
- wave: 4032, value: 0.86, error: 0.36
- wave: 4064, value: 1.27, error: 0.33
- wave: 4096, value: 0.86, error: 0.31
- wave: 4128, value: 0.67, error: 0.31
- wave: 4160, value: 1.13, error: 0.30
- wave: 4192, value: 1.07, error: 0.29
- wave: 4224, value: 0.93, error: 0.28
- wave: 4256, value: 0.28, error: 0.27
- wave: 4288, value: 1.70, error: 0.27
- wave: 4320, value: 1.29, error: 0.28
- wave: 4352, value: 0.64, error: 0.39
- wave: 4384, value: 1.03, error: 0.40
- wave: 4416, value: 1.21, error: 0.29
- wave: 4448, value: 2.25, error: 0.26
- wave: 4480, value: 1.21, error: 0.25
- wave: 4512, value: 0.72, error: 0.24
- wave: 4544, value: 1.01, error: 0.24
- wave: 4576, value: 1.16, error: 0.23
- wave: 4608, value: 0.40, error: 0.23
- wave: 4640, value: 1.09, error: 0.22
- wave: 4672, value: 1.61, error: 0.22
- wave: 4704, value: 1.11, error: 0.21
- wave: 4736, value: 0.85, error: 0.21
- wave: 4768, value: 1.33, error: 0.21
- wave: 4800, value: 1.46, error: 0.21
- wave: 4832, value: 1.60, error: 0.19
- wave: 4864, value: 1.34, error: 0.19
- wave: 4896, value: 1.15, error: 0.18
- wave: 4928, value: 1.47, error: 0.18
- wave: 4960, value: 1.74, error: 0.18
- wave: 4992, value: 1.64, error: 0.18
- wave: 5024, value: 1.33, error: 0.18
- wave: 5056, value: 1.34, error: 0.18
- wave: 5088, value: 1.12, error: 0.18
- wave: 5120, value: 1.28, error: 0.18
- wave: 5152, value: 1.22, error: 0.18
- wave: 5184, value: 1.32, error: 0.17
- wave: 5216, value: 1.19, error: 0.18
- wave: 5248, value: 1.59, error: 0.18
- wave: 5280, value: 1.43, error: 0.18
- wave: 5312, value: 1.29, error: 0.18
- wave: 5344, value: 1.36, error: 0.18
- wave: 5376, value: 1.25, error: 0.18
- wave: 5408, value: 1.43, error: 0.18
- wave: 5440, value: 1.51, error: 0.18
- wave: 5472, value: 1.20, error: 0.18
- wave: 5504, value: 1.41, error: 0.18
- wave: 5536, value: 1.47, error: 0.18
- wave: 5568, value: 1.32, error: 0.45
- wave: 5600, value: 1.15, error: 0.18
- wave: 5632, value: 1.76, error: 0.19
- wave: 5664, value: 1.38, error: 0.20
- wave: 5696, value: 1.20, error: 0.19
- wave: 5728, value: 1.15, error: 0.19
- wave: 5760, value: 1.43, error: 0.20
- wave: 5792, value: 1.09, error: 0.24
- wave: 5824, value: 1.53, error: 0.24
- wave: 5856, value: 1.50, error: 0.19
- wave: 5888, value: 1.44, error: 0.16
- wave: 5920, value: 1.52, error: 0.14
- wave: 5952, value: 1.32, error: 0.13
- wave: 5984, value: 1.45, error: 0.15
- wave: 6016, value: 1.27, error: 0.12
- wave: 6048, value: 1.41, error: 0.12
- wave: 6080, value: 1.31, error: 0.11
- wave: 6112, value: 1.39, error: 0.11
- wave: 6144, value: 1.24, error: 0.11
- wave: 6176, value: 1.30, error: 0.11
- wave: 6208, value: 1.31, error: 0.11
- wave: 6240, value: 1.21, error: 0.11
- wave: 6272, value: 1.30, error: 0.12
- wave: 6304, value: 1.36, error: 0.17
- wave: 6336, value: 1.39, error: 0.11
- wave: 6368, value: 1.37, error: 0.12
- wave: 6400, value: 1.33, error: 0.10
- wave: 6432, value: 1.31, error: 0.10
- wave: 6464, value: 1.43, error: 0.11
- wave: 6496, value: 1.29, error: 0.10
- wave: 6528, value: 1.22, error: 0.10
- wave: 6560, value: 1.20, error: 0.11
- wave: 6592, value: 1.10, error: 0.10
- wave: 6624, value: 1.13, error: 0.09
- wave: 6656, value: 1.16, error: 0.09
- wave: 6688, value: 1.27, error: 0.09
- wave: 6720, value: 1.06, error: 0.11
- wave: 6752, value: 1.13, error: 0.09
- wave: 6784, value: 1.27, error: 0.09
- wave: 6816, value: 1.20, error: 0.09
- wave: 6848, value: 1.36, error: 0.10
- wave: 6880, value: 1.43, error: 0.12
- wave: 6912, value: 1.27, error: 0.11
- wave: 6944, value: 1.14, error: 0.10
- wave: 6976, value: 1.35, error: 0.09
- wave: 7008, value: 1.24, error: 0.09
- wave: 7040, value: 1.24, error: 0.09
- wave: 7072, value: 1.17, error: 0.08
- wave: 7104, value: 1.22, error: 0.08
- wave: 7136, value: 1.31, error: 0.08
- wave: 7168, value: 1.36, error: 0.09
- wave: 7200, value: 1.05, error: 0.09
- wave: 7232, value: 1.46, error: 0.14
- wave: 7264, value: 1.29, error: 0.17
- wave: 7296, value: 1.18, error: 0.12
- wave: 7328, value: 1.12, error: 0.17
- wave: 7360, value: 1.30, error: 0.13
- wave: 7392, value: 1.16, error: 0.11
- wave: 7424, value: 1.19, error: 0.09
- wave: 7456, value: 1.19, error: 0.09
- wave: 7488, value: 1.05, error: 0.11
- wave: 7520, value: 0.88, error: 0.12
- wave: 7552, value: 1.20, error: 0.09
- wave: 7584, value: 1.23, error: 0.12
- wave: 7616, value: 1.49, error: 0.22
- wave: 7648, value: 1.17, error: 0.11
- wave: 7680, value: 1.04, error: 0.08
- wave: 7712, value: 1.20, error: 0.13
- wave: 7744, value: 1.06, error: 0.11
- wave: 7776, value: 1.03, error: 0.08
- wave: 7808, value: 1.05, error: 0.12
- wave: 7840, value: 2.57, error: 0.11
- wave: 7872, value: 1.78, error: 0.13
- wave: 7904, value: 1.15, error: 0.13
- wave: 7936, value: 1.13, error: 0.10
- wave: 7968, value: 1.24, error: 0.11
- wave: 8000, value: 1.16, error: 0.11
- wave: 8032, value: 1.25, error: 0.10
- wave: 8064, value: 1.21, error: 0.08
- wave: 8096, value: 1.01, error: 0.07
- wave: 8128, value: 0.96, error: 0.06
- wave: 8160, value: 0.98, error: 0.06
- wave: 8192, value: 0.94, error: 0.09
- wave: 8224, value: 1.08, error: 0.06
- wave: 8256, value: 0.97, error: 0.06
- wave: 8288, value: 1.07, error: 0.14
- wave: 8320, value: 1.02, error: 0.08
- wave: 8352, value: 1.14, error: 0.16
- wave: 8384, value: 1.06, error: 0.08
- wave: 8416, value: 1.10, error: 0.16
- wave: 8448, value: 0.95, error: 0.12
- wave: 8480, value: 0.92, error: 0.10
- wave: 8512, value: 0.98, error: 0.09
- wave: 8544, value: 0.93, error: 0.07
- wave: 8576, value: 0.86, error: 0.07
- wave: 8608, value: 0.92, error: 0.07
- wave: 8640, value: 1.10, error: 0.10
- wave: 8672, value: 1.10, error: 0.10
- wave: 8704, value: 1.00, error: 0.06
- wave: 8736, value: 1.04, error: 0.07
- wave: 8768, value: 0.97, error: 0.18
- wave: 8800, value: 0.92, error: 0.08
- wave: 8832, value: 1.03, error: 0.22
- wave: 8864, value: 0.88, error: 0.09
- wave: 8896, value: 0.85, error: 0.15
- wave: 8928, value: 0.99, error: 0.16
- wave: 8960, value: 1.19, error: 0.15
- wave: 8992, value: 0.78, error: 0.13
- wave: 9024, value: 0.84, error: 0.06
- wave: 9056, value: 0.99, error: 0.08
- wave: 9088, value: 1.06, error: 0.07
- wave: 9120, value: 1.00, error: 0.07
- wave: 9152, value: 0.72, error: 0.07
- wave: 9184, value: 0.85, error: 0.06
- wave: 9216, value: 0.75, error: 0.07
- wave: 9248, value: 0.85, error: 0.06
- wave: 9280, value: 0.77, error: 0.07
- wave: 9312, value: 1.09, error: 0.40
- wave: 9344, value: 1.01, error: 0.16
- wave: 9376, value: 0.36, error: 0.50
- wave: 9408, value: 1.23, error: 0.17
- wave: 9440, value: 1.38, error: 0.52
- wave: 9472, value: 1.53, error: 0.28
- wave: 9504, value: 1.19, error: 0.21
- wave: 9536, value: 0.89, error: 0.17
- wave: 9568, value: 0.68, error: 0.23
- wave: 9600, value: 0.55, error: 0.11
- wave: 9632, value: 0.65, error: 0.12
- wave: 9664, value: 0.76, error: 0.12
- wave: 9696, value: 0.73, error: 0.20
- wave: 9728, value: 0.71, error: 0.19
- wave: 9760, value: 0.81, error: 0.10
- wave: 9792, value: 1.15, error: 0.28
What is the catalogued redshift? 0.196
